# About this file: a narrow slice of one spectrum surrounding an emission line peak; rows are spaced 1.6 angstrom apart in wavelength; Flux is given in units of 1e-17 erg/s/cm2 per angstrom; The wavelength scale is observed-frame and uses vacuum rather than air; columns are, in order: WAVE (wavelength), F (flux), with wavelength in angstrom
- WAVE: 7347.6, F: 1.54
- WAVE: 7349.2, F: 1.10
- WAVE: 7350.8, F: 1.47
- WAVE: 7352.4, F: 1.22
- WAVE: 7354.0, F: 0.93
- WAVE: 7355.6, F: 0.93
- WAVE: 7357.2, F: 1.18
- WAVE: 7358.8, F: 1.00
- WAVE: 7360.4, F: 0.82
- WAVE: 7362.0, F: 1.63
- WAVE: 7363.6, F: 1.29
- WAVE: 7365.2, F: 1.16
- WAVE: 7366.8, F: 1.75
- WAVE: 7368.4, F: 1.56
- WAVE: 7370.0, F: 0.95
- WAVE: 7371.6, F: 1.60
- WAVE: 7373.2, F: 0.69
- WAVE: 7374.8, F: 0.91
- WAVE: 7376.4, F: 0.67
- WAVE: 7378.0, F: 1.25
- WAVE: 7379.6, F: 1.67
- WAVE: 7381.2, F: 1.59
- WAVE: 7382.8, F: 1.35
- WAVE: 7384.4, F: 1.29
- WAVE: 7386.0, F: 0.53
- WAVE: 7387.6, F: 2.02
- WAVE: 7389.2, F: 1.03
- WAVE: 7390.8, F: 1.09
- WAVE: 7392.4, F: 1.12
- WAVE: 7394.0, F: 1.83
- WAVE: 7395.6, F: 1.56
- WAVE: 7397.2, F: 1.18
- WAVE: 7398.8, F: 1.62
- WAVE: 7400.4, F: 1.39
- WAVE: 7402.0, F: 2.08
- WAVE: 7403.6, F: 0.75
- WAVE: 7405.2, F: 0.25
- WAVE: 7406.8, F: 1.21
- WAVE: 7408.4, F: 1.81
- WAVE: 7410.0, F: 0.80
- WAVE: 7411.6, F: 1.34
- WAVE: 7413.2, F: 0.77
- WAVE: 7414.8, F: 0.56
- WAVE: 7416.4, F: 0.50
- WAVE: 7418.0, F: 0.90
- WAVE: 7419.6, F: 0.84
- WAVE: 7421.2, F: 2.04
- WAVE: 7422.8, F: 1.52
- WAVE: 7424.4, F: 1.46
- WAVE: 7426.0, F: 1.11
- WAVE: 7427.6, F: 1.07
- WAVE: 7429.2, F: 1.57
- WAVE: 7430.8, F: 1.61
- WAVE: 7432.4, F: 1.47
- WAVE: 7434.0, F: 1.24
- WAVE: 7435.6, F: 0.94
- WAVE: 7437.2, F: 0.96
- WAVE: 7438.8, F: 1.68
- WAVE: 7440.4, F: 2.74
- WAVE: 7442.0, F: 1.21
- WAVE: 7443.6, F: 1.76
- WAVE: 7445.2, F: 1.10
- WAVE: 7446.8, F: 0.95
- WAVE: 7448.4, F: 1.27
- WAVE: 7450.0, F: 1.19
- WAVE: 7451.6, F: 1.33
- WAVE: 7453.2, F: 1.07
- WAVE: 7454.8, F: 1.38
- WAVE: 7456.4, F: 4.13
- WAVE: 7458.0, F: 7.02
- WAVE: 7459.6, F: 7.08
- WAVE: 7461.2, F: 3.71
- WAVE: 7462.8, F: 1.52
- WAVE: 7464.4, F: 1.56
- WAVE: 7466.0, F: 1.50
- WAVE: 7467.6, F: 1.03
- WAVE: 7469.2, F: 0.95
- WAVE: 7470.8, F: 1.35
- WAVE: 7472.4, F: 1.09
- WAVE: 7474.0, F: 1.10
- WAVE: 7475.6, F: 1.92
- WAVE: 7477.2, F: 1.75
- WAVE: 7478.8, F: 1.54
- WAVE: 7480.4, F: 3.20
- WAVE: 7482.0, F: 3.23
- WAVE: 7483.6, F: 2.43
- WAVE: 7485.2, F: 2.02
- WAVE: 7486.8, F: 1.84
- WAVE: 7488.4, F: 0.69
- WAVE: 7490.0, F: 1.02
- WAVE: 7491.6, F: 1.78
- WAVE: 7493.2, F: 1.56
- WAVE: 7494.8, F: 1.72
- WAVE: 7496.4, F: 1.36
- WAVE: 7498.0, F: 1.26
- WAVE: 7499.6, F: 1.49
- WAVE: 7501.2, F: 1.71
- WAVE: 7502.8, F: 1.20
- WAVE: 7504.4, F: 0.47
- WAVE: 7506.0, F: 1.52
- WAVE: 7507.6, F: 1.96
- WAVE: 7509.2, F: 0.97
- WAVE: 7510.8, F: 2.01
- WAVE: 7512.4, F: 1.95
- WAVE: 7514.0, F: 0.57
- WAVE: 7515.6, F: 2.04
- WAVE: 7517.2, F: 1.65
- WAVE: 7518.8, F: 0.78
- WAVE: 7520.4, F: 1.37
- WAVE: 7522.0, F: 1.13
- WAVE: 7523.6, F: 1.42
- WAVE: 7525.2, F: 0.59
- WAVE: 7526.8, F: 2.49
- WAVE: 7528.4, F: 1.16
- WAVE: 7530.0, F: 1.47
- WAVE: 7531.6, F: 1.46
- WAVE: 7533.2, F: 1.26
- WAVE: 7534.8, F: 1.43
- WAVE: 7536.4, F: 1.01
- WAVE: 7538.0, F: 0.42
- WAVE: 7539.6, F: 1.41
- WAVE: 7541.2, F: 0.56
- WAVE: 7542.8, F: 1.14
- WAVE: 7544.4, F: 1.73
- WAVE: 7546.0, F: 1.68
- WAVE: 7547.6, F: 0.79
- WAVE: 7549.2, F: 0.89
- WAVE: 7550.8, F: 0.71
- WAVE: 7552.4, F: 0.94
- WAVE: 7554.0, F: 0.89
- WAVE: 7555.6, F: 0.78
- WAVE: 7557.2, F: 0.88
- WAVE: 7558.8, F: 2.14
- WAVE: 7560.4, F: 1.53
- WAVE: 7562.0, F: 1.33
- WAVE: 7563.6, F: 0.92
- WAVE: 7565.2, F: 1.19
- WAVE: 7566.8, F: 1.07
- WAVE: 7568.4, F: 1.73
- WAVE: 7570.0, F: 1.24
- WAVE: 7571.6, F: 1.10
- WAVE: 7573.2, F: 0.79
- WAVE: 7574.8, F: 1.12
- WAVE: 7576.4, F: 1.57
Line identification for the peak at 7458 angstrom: Halpha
